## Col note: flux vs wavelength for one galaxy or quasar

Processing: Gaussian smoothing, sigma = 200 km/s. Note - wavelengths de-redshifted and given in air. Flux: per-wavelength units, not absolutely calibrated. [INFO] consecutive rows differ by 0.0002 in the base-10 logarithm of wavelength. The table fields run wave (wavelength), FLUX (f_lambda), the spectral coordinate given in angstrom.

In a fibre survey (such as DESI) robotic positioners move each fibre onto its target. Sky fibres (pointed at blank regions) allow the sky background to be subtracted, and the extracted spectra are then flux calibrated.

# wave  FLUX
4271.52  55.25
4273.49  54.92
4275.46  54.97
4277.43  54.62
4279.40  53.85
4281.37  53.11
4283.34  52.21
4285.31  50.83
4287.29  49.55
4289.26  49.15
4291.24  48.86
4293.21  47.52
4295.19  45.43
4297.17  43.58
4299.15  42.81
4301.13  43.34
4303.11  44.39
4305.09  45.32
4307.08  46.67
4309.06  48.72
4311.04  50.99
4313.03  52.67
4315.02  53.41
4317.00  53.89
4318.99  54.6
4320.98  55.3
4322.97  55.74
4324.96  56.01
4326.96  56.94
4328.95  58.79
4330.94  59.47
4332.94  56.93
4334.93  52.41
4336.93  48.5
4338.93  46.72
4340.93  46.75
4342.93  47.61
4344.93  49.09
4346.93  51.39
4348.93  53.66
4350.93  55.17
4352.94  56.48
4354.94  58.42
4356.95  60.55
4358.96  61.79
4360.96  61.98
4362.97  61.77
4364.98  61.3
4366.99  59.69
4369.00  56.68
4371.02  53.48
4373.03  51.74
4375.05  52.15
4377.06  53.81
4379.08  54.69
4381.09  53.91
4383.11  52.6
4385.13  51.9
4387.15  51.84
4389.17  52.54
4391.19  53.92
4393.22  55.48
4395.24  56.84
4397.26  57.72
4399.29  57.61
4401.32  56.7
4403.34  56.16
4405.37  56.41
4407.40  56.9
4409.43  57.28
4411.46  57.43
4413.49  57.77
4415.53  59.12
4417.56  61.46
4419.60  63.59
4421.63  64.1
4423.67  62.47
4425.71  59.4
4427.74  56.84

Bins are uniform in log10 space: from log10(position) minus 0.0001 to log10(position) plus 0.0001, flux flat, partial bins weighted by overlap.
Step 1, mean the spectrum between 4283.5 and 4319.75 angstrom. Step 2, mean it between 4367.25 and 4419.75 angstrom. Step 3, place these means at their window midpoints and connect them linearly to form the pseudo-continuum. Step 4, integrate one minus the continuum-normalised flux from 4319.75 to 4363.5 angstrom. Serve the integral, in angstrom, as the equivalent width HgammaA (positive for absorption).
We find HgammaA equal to -2.9 angstrom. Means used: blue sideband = 48.5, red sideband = 55.7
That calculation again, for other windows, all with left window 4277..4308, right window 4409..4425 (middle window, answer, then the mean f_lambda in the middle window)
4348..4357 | -0.4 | 56.5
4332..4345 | 0.7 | 49.7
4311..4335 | -2.0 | 55.4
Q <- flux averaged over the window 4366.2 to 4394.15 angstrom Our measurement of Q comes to 53.8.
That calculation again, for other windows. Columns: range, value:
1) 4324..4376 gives 55.2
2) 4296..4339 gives 51.3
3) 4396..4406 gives 56.9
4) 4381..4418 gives 55.9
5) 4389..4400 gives 55.9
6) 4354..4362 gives 60.7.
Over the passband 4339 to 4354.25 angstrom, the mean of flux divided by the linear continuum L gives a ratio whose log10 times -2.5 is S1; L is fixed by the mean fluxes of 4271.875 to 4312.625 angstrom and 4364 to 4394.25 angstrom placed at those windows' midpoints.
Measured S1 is 0.02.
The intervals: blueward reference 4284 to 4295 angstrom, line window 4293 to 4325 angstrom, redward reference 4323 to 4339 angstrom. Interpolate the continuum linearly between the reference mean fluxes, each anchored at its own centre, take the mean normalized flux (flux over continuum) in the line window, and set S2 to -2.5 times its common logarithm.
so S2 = 0.06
